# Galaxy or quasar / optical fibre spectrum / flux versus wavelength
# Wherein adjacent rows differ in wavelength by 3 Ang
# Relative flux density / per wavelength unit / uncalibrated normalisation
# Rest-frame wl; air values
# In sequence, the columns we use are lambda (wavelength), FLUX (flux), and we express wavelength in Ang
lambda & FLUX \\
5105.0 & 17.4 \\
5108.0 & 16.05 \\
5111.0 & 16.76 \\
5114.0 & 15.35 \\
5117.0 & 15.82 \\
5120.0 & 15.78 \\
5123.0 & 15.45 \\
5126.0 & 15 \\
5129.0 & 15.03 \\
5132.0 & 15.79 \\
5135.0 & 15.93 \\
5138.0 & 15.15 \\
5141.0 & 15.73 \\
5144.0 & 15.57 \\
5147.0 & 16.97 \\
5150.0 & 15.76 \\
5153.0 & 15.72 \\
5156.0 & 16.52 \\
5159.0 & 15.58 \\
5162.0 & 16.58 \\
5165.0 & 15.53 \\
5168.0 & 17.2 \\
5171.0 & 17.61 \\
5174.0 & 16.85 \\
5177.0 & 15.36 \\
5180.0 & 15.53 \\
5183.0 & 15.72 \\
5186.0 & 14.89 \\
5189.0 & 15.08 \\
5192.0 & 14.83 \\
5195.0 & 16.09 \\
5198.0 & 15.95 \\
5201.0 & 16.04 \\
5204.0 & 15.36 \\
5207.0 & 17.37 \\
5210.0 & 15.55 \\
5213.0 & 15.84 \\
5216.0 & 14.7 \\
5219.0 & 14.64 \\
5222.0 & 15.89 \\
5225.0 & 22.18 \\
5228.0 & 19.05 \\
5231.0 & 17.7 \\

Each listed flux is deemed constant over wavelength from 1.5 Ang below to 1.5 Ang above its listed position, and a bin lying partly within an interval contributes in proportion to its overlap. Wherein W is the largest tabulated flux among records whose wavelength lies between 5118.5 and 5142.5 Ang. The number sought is 15.93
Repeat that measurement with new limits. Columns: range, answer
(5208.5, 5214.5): 15.84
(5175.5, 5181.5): 15.53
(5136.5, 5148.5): 16.97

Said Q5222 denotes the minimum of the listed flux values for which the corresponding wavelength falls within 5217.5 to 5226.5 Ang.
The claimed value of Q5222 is 14.64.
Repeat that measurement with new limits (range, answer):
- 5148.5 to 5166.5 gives 15.53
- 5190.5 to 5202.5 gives 14.83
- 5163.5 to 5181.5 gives 15.36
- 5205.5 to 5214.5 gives 15.55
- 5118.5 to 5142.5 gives 15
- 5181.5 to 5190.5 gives 14.89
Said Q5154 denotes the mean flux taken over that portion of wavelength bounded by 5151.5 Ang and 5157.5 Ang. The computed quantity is 16.1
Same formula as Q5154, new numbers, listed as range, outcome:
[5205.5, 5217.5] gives 15.9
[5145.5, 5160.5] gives 16.1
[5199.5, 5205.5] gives 15.7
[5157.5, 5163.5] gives 16.1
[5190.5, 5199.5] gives 15.6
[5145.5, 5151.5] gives 16.4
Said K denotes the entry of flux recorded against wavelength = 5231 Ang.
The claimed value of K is 17.7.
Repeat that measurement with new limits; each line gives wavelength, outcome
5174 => 16.85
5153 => 15.72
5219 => 14.64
